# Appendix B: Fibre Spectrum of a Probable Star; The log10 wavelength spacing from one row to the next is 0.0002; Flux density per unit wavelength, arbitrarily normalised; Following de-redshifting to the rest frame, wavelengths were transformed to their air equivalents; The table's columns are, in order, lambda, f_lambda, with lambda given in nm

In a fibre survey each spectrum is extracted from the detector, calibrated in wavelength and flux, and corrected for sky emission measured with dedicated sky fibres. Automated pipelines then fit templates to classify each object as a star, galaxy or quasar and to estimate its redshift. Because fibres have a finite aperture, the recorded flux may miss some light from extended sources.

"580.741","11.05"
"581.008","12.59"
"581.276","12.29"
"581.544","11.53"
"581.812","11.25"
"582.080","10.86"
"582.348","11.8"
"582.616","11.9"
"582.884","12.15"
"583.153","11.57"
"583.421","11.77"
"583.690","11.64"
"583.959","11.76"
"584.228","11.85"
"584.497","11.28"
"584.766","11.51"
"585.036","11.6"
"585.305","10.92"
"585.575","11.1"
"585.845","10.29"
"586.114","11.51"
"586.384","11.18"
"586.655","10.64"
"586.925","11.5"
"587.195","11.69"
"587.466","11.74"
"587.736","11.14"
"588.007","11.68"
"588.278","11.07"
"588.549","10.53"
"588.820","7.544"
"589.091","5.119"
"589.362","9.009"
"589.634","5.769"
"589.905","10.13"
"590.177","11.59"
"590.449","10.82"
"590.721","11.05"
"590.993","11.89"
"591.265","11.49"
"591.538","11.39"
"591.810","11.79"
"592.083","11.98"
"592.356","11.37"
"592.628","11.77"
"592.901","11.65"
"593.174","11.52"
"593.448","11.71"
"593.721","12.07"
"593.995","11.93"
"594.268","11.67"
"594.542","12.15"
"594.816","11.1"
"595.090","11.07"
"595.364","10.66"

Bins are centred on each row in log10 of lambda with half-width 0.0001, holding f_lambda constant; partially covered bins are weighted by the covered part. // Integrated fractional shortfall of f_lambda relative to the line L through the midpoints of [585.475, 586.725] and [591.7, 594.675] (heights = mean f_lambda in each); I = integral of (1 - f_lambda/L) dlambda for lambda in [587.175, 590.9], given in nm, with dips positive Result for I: 0.463 nm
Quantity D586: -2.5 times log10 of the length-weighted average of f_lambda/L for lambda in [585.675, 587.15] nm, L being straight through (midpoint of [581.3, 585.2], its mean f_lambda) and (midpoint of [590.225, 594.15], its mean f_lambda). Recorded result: 0.05 mag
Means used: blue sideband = 11.6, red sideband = 11.6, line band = 11.1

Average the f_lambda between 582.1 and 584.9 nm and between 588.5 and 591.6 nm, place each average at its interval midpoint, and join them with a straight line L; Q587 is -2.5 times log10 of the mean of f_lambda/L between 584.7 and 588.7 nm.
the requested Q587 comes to -0.05 mag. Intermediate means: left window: 11.7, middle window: 11.2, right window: 9.63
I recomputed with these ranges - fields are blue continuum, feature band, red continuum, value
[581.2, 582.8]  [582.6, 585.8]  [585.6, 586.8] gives -0.08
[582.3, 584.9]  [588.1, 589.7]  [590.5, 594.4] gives 0.45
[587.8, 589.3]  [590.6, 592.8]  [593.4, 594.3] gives -0.16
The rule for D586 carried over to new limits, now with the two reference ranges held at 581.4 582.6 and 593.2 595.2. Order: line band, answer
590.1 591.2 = 0.025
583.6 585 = -0.013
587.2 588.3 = 0.006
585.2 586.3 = 0.051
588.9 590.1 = 0.441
